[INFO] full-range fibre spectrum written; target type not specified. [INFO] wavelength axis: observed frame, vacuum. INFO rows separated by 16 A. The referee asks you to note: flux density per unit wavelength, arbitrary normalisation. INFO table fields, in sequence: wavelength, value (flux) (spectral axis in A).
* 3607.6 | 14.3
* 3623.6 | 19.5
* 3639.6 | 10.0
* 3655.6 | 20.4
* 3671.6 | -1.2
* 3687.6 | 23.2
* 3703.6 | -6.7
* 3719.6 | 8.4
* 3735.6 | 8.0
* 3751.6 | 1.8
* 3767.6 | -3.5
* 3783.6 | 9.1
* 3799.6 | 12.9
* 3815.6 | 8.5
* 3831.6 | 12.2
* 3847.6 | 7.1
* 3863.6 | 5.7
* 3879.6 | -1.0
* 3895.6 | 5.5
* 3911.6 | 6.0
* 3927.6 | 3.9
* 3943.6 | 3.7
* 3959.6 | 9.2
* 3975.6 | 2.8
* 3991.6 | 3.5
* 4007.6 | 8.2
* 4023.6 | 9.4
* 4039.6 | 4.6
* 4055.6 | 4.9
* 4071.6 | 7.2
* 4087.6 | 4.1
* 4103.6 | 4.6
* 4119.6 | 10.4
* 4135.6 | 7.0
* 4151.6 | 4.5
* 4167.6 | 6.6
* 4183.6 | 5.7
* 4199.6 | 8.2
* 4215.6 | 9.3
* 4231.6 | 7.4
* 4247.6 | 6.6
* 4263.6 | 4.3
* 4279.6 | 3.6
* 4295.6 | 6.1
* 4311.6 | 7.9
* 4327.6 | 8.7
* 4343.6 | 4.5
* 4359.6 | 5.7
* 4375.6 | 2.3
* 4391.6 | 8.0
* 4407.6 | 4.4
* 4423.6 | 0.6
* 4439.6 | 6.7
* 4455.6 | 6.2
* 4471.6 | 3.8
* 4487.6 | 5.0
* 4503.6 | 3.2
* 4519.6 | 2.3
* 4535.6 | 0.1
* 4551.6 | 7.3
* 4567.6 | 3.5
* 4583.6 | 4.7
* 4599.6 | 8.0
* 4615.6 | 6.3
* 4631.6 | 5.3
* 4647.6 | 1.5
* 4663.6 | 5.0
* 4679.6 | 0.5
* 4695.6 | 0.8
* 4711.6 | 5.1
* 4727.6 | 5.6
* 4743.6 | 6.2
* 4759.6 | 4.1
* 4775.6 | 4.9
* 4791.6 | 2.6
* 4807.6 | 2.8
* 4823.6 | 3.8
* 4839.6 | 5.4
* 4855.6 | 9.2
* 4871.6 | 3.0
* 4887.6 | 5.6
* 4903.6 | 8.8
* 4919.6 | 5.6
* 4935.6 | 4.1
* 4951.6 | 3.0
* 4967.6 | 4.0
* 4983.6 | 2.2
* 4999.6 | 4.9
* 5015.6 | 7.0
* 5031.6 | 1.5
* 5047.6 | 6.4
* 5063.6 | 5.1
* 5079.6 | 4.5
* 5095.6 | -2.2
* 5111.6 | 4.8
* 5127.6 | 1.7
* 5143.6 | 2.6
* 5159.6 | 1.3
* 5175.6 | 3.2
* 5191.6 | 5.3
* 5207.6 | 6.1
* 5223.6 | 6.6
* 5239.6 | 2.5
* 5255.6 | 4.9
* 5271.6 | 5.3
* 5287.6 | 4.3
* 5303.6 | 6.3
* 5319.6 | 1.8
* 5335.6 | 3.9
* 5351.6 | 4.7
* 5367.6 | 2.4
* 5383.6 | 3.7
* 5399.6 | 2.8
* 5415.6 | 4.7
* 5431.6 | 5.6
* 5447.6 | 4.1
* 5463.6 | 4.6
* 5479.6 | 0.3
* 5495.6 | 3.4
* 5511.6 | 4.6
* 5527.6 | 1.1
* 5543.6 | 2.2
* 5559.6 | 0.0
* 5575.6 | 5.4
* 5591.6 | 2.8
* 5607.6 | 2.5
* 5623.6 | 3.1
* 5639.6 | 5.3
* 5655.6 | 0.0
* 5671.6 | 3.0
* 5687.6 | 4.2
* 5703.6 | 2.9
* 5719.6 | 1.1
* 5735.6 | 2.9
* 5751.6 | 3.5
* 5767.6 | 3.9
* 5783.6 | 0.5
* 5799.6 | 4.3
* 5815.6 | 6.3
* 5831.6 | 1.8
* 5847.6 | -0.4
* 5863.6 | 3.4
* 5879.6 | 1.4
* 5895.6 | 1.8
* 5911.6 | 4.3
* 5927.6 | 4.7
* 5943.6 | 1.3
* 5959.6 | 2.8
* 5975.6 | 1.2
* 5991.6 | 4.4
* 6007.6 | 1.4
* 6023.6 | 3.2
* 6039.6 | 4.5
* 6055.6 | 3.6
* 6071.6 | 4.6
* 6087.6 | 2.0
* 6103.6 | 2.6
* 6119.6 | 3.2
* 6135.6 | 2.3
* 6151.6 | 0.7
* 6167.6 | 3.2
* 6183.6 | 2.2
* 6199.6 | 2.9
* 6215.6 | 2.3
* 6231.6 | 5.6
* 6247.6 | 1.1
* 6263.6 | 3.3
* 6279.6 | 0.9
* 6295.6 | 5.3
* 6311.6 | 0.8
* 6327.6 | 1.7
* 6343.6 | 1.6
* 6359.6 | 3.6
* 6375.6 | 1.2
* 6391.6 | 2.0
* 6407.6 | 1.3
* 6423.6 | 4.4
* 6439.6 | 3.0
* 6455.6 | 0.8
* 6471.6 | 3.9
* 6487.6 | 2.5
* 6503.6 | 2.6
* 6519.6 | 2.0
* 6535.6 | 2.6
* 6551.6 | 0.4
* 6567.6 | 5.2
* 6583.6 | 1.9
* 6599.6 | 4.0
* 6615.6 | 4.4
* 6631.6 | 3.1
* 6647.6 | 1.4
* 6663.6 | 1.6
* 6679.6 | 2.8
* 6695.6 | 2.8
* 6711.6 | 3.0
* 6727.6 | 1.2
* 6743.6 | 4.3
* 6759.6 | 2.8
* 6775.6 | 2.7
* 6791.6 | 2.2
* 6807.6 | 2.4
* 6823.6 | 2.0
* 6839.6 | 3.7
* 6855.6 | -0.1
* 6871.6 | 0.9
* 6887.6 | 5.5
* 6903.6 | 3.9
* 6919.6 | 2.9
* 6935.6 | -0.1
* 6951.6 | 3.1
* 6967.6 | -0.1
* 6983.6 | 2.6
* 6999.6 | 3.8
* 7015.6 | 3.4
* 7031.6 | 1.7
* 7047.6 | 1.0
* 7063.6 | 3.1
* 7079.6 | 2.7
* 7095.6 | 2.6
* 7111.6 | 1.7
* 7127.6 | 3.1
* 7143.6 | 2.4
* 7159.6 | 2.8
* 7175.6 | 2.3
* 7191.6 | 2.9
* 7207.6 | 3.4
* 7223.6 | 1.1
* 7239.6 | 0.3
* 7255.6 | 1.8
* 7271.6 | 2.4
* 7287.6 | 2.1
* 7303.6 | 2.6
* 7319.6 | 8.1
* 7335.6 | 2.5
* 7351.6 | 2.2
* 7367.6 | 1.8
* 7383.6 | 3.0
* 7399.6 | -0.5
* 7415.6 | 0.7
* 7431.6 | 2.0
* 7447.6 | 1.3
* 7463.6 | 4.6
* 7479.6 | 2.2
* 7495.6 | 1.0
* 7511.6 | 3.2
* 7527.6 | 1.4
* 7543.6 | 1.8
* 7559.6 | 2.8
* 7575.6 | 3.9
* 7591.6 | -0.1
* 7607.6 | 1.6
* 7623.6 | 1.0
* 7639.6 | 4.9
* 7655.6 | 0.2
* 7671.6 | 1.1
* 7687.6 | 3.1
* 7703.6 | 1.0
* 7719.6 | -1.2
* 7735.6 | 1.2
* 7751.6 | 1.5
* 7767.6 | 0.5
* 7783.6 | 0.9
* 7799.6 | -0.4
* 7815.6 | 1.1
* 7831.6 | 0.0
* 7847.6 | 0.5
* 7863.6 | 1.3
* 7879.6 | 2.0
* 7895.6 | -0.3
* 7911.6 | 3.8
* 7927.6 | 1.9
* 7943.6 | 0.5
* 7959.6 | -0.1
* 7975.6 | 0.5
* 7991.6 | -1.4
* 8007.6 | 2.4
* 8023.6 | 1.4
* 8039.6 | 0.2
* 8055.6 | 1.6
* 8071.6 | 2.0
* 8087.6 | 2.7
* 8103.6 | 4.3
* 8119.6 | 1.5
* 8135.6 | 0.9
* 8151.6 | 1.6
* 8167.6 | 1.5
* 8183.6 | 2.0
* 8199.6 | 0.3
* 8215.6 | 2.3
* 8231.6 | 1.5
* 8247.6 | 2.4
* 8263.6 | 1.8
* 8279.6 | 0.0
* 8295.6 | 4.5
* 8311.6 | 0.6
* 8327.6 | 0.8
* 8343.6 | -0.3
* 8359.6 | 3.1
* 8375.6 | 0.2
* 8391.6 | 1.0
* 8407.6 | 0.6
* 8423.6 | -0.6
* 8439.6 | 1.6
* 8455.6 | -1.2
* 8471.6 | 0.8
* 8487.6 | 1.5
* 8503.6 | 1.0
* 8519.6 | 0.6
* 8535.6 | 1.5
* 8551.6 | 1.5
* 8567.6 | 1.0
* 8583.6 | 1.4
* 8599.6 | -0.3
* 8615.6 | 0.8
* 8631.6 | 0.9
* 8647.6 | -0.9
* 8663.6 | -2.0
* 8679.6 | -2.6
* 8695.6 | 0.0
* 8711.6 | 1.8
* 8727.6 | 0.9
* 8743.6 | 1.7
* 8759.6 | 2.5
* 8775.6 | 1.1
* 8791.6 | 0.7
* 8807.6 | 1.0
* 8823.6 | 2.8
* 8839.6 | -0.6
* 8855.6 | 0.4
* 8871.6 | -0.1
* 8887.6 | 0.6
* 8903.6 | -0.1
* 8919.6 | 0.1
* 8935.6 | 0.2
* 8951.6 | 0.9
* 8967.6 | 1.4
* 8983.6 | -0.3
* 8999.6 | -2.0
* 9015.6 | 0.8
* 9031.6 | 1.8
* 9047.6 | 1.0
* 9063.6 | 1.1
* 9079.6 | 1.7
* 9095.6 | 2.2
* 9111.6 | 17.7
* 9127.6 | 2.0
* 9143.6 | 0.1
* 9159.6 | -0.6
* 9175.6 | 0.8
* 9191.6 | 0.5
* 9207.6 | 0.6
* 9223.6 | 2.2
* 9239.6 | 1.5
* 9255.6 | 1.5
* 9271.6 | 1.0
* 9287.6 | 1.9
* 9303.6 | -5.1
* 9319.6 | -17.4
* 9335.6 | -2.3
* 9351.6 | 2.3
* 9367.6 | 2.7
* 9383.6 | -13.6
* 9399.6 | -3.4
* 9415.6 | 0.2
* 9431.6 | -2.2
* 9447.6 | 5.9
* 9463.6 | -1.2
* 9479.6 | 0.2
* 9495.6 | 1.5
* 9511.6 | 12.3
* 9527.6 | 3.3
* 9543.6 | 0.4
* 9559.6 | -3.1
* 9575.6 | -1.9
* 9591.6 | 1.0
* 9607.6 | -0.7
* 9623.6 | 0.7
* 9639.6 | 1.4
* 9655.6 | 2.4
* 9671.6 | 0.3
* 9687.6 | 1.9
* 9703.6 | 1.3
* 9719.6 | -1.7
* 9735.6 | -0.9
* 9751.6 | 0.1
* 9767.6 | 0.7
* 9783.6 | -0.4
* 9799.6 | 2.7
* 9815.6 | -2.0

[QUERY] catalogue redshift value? 1.44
